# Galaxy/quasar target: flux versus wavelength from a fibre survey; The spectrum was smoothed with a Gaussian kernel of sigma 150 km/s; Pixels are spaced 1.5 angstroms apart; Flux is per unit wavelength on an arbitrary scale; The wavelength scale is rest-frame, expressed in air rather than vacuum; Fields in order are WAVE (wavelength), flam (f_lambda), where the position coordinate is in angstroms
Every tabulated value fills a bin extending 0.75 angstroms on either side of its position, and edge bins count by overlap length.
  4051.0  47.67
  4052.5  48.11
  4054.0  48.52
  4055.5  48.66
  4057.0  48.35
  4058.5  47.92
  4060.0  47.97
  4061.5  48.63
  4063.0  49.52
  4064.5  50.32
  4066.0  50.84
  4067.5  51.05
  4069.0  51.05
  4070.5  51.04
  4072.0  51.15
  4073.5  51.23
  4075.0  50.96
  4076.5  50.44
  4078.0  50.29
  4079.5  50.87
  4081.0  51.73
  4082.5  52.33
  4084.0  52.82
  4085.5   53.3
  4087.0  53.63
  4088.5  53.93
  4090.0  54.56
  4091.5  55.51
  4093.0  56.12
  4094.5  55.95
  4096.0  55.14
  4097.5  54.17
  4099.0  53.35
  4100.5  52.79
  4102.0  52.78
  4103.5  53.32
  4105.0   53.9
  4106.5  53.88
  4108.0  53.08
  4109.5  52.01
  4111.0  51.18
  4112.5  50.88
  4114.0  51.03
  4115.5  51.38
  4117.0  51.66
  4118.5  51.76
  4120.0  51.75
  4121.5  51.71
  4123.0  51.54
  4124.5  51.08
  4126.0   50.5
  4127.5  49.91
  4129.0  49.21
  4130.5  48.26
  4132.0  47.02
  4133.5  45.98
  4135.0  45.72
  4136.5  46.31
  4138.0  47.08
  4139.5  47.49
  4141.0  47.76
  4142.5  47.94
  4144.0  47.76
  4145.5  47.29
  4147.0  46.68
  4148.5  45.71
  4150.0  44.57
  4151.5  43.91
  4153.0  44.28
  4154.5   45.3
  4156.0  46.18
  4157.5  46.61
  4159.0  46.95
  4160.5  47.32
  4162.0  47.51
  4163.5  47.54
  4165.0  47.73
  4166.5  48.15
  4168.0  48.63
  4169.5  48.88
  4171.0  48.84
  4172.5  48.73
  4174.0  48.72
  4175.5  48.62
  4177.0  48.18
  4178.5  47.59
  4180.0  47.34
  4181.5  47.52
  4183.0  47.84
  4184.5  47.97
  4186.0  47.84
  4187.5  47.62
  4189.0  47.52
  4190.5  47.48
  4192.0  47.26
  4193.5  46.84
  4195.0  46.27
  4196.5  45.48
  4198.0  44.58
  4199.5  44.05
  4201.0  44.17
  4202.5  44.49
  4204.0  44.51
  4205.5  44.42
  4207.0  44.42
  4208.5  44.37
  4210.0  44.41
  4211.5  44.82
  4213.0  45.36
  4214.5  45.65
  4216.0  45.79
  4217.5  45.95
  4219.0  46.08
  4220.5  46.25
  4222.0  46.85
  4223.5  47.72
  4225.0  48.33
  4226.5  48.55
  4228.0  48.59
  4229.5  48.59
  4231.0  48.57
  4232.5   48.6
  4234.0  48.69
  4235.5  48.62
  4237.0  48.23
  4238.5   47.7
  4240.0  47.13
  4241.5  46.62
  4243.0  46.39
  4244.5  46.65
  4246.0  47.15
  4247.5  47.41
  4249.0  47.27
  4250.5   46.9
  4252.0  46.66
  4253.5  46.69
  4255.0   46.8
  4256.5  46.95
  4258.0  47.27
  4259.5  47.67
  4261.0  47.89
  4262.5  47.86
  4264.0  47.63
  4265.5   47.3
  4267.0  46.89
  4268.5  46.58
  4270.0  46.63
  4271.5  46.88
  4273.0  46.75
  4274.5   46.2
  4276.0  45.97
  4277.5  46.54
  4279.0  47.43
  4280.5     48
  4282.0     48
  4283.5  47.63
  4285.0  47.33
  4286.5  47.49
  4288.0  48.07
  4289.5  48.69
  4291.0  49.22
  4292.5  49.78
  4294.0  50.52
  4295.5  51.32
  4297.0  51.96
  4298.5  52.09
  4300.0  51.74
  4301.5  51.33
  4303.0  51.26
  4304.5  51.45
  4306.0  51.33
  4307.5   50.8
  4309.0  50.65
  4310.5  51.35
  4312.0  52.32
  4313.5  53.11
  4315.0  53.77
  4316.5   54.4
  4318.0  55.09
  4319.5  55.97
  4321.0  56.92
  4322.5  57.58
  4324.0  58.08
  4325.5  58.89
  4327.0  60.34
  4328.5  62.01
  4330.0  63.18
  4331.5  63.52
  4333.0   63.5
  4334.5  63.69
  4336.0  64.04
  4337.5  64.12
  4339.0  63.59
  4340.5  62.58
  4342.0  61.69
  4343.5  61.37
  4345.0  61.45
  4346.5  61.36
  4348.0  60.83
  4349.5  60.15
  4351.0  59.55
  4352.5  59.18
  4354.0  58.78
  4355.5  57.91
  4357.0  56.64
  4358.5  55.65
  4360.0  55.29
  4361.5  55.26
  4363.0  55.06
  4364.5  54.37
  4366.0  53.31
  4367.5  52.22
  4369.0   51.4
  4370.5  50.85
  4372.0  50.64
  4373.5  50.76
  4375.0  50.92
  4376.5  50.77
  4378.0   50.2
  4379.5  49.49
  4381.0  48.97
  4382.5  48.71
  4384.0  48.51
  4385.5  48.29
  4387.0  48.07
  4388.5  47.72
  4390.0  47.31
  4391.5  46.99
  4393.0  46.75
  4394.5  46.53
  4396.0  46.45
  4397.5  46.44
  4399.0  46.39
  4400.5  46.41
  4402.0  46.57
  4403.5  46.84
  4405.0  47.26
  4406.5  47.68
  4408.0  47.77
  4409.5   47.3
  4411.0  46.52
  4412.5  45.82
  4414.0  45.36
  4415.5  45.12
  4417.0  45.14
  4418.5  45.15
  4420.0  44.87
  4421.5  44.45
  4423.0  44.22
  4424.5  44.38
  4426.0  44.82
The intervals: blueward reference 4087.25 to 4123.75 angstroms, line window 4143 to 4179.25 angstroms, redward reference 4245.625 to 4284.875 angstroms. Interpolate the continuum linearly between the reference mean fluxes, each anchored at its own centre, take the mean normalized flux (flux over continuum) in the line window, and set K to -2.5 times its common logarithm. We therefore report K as 0.085 mag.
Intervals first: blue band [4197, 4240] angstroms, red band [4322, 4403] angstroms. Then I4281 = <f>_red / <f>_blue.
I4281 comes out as 1.2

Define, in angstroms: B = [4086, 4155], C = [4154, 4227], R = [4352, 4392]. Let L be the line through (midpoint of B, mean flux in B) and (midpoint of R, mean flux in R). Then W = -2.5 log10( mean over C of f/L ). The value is 0.09 mag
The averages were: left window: 50.4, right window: 52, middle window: 46.7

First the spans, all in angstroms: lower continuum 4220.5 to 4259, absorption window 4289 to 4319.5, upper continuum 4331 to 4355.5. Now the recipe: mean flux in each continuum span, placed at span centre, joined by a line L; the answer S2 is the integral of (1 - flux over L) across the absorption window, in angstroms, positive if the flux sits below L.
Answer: 2.5 angstroms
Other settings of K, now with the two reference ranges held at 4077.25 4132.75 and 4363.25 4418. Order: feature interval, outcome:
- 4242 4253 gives 0.08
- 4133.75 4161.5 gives 0.12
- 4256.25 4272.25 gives 0.06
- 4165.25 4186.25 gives 0.07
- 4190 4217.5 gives 0.13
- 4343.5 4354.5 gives -0.23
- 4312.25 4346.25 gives -0.21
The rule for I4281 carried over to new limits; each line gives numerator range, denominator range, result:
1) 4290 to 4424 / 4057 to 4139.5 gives 1.03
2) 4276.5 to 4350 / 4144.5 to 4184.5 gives 1.17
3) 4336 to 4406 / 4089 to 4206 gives 1.09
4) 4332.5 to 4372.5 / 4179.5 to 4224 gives 1.27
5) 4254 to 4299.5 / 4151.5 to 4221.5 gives 1.03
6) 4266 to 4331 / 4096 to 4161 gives 1.04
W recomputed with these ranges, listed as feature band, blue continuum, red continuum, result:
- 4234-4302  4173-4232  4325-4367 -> 0.10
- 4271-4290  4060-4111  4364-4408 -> 0.06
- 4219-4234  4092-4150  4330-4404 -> 0.09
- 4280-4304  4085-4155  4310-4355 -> 0.16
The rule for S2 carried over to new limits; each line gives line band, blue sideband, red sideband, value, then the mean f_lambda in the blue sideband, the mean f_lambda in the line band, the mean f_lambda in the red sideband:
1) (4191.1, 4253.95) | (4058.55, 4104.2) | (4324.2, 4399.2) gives 8.4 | 52.2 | 46.5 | 55.1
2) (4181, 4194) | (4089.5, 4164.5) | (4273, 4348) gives 1.0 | 49.8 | 47.6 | 54.5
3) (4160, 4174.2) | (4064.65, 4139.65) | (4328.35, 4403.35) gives 1.1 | 51.5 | 48.2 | 54.4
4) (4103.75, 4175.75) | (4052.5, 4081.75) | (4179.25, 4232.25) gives -0.9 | 50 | 48.7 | 46.4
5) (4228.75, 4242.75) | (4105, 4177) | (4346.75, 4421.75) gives 0.4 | 48.6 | 48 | 50.3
